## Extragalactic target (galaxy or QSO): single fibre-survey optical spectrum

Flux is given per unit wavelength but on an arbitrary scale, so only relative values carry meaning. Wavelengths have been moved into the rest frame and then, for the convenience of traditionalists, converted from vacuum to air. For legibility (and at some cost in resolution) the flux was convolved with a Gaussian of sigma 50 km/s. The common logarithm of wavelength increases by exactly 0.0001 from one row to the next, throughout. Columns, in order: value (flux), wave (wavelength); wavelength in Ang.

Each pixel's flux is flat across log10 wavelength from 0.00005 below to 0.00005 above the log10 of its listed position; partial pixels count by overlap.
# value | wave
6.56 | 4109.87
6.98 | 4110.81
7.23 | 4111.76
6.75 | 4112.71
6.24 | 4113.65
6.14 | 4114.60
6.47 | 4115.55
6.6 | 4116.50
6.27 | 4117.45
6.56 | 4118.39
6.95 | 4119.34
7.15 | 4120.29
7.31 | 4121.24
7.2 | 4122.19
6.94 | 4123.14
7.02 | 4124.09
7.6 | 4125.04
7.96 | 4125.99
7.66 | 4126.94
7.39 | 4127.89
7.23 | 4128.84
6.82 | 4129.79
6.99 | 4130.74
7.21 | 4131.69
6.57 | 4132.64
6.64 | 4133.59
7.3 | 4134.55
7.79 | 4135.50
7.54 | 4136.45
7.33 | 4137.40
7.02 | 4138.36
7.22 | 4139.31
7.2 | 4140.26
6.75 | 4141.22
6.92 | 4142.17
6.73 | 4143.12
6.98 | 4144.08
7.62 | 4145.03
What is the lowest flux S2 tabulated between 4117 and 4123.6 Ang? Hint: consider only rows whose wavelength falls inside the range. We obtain 6.27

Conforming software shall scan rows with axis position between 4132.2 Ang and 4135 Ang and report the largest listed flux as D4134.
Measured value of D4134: 7.3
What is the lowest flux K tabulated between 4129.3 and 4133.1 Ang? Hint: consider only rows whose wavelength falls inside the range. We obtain 6.57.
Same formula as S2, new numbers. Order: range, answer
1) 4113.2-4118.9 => 6.14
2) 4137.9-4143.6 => 6.73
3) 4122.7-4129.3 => 6.94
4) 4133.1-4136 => 6.64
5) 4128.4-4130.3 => 6.82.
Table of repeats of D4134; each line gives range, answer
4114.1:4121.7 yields 7.31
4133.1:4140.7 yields 7.79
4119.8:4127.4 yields 7.96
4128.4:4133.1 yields 7.23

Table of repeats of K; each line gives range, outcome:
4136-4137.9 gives 7.33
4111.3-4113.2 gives 6.75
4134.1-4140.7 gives 7.02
